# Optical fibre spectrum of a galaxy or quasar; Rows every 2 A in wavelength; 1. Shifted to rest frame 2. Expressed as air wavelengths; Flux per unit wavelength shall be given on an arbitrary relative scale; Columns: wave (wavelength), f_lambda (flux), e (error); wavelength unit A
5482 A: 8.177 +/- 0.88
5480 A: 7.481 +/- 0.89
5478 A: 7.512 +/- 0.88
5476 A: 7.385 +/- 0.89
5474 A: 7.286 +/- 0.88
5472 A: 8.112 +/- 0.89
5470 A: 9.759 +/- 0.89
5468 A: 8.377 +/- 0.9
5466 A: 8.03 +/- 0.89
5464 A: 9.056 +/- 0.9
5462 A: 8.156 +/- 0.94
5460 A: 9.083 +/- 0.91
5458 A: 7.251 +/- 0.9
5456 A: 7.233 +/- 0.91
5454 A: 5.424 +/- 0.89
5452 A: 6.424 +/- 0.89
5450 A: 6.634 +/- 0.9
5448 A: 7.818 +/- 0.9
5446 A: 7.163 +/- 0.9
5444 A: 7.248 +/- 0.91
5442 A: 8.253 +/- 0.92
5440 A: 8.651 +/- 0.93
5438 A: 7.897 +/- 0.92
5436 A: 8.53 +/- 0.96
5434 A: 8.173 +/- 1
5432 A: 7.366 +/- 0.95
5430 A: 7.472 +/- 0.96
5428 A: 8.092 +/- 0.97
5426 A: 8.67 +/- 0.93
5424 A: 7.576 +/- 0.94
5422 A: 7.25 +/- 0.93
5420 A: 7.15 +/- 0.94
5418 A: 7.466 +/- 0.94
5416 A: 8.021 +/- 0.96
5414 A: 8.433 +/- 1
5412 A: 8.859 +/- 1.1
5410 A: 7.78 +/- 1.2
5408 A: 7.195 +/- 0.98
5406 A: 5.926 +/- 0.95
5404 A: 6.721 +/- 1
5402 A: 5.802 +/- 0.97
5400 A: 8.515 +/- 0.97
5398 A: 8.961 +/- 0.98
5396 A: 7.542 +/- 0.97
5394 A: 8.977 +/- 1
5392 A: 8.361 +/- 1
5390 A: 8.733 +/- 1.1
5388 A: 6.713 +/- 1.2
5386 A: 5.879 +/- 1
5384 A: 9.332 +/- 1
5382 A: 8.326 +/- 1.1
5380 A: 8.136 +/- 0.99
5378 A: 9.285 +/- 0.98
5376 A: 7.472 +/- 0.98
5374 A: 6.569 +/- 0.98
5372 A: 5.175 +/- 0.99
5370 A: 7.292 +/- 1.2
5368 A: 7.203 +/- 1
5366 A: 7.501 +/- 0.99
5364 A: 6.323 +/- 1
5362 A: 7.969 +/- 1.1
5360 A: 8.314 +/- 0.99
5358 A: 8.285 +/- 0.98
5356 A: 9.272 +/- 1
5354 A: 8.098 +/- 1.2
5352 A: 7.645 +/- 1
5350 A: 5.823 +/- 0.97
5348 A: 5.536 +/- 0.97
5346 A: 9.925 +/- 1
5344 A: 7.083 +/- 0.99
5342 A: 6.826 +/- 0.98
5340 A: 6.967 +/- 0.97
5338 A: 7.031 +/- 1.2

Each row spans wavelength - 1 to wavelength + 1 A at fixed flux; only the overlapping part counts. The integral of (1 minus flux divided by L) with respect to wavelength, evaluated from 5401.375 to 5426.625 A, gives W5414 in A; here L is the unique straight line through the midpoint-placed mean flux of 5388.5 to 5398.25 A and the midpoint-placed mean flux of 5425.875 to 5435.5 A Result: 2.1 A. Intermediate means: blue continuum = 8.39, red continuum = 7.92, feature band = 7.46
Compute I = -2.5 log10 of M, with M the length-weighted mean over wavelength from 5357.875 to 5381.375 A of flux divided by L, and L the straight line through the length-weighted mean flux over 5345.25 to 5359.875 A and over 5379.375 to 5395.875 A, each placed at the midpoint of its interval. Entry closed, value 0.07 mag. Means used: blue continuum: 7.79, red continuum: 8.03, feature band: 7.44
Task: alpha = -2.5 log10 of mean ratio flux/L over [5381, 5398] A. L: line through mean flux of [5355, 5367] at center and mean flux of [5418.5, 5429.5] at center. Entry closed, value -0.027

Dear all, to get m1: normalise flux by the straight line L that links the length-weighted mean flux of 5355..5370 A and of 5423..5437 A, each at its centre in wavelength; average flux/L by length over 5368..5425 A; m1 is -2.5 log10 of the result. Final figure 0.04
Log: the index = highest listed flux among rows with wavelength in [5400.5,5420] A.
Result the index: 8.859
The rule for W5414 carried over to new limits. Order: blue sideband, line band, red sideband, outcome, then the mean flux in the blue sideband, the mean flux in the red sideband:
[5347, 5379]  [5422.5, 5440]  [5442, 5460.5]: -1.9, 7.36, 7.15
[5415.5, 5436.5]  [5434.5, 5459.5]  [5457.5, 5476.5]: 1.9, 7.77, 8.3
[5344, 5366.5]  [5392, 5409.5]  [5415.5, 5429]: 0.5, 7.68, 7.74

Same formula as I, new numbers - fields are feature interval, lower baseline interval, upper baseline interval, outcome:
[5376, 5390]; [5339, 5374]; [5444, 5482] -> -0.076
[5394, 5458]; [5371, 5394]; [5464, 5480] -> 0.044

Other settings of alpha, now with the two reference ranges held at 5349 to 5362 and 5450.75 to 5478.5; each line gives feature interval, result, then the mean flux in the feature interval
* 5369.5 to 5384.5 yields 0.032 mag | 7.66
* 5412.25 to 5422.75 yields 0.011 mag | 7.76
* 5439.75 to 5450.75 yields 0.032 mag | 7.58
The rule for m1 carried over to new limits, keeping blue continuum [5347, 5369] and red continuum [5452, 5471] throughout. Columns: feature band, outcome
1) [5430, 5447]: -0.006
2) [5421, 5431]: -0.004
